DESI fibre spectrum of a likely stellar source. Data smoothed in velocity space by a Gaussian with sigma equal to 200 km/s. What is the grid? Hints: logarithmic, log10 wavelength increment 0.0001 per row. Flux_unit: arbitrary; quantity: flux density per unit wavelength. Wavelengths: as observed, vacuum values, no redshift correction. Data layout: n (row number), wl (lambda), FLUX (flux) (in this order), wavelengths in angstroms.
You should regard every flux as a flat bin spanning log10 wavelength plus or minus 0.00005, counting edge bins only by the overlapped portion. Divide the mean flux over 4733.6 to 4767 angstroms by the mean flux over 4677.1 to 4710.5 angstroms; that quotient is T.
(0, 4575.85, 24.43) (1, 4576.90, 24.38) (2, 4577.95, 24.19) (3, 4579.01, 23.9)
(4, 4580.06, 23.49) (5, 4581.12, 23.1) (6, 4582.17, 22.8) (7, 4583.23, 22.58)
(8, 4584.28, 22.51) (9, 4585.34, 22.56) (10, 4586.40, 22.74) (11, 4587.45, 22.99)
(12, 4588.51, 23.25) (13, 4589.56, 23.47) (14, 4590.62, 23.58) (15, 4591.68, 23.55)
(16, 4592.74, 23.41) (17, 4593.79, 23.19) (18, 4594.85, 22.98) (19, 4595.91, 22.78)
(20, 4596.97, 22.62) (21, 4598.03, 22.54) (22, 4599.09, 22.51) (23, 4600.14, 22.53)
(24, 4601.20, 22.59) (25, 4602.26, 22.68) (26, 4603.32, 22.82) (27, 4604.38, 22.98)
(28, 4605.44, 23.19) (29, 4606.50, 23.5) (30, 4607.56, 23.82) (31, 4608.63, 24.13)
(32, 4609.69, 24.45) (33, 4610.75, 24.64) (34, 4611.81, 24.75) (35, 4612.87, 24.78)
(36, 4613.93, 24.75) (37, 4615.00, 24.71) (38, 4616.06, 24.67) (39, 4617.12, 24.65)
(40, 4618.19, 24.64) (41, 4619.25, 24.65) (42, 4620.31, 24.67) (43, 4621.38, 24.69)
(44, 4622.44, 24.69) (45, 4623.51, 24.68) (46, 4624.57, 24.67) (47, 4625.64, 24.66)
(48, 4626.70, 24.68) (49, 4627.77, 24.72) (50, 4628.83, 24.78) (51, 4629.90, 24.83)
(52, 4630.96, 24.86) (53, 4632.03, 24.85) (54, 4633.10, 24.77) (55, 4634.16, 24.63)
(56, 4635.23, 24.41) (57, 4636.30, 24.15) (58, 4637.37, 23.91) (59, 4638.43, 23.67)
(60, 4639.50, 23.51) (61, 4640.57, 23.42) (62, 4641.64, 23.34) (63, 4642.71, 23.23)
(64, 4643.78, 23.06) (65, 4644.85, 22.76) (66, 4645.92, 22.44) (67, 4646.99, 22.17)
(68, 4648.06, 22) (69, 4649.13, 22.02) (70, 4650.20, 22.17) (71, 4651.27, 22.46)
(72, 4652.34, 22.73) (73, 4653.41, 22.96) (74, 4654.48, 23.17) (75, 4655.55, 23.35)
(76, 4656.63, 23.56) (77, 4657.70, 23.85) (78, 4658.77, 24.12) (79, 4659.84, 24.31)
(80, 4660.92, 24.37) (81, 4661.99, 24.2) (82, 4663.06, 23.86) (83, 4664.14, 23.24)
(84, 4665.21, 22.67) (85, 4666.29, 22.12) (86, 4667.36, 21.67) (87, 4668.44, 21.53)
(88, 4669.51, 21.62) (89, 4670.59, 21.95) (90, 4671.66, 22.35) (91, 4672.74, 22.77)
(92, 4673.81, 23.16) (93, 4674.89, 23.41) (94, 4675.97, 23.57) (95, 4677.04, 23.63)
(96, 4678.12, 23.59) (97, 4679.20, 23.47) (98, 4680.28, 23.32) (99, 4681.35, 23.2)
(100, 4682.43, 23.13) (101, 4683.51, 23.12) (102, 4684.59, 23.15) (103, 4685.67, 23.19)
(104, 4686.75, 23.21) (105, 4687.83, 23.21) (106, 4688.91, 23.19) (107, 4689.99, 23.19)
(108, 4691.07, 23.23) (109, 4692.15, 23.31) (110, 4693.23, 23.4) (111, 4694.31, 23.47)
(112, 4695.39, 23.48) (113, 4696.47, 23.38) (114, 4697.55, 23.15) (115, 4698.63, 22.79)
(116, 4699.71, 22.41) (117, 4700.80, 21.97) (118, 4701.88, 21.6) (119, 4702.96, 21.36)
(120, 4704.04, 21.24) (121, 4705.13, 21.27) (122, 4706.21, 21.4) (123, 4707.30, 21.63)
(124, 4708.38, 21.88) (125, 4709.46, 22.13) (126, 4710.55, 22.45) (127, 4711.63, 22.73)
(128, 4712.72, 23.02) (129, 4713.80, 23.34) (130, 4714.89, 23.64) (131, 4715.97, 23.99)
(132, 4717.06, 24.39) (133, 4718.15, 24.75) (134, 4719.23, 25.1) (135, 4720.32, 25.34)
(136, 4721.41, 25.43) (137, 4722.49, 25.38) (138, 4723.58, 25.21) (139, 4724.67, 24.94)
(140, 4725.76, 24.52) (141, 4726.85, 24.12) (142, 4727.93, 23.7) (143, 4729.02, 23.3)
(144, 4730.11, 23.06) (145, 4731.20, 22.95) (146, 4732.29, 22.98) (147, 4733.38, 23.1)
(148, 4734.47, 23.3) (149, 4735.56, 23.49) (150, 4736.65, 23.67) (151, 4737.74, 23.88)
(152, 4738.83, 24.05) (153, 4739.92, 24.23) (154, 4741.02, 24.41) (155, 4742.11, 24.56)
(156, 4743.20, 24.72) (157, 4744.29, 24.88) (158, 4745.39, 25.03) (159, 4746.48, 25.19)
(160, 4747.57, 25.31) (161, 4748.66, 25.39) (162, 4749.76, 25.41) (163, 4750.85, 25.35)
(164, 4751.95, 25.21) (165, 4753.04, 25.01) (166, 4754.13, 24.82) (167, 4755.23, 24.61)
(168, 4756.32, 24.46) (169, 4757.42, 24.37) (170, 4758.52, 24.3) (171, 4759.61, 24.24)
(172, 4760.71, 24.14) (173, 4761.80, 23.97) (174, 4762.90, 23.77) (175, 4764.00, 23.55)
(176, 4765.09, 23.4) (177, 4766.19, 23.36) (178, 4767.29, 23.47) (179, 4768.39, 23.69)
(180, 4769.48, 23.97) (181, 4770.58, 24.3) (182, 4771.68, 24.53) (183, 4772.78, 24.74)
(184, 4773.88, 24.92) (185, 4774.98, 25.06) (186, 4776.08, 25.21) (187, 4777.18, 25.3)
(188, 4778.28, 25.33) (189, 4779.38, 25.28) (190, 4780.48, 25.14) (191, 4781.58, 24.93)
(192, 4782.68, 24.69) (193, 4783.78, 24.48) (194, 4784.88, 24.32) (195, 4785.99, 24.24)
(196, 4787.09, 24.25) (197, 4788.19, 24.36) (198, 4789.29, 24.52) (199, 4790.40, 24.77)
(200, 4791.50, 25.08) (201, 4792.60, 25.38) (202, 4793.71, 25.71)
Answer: 1.07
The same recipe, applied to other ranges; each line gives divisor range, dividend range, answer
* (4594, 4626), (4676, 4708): 0.96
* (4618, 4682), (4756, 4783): 1.04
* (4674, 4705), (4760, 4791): 1.06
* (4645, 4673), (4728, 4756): 1.06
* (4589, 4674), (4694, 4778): 1.01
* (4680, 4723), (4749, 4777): 1.06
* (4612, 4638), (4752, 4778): 0.99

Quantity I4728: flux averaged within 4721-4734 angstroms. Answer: 24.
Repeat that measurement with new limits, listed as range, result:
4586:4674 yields 23.5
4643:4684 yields 23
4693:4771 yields 23.8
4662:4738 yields 23.2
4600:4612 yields 23.5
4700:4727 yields 23.3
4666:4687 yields 22.9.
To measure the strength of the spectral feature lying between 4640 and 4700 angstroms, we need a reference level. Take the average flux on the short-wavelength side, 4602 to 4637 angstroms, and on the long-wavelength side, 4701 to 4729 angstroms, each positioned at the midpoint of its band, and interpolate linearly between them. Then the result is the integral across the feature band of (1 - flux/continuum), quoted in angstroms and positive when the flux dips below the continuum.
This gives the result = 2.0 angstroms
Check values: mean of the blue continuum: 24.4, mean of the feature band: 23.1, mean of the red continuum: 23.4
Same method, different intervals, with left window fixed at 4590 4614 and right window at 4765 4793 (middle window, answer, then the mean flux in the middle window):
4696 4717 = 1.5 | 22.4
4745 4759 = -0.3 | 25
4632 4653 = 0.4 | 23.2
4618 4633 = -0.7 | 24.7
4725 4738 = 0.4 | 23.5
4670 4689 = 0.6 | 23.1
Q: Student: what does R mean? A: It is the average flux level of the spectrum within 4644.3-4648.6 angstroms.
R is 22.3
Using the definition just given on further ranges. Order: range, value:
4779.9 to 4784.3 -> 24.8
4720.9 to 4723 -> 25.5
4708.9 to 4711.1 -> 22.3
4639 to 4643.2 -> 23.4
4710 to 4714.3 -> 22.9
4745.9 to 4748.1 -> 25.3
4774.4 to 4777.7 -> 25.2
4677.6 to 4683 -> 23.3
